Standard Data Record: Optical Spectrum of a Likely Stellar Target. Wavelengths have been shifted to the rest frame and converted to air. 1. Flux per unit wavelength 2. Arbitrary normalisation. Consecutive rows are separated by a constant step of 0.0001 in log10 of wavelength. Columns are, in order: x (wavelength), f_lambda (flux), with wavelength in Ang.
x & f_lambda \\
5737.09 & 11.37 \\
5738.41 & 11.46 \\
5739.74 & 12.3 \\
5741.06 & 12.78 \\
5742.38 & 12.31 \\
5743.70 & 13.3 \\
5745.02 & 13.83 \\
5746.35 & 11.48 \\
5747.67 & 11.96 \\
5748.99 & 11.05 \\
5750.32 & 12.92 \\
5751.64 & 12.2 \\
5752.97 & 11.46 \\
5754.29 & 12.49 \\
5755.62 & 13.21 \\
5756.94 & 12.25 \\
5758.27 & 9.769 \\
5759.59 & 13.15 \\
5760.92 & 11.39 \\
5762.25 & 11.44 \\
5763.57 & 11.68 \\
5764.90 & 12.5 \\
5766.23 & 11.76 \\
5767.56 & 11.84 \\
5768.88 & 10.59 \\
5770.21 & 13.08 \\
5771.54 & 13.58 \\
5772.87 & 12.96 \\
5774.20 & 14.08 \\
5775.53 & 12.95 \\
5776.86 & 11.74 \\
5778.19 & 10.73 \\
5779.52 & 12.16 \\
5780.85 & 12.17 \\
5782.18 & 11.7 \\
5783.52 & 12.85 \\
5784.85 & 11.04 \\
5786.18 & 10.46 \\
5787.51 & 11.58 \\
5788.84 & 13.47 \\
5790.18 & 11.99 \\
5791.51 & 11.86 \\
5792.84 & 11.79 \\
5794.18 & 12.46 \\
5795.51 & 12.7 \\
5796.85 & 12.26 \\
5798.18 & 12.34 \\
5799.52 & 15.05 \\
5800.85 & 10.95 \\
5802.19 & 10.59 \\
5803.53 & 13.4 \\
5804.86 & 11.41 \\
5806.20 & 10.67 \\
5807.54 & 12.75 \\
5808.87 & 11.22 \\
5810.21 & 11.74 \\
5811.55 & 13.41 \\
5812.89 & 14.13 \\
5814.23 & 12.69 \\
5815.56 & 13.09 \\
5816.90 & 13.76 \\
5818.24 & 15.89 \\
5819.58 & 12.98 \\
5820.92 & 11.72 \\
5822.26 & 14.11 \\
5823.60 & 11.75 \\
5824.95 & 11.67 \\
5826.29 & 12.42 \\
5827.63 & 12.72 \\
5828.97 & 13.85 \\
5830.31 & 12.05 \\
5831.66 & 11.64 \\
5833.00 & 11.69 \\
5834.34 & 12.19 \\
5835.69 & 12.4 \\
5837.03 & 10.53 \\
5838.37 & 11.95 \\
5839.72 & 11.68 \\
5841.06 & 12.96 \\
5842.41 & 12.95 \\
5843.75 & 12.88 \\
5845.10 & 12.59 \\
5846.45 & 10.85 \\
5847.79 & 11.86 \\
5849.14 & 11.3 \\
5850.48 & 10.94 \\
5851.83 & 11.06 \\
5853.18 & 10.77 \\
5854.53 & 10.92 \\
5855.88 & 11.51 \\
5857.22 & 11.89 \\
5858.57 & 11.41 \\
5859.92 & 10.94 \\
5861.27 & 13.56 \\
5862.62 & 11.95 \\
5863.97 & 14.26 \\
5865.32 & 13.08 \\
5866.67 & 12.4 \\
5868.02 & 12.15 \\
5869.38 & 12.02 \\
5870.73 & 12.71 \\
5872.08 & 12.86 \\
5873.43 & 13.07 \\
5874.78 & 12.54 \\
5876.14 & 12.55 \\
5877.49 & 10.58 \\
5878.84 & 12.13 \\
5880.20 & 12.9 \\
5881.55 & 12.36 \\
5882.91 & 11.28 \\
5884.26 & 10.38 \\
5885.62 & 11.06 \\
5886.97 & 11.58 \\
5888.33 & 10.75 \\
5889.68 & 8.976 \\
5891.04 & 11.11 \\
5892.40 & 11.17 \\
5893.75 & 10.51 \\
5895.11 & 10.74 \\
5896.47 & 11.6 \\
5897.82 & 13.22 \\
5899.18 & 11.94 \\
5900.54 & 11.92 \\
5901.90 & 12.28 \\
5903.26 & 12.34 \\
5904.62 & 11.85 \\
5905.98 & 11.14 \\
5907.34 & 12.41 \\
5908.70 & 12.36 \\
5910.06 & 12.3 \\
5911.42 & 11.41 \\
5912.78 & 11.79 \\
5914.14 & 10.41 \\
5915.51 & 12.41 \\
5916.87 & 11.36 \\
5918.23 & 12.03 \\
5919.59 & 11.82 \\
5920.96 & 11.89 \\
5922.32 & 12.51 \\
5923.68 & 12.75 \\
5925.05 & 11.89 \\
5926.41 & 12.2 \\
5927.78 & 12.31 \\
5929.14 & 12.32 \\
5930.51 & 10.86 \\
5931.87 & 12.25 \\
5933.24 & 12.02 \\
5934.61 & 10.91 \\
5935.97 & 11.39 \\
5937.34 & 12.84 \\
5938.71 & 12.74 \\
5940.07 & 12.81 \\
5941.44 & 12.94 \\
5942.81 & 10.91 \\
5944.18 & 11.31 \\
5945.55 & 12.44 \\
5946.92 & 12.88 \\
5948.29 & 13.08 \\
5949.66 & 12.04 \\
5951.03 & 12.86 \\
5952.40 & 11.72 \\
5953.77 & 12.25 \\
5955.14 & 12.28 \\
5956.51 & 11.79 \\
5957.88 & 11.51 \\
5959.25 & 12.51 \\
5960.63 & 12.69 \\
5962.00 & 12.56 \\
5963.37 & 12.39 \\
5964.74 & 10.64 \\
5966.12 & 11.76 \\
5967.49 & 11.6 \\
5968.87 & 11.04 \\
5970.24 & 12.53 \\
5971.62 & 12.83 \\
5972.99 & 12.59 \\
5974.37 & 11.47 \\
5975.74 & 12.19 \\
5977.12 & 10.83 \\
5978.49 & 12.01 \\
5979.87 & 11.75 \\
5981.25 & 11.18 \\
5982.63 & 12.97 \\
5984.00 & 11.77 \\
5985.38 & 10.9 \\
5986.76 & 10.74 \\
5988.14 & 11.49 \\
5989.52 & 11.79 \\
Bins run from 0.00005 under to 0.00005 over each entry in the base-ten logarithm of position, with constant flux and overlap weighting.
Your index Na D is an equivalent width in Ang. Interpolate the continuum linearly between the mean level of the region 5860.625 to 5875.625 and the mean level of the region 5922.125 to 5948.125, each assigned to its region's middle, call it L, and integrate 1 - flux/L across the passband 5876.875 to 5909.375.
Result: 2.6 Ang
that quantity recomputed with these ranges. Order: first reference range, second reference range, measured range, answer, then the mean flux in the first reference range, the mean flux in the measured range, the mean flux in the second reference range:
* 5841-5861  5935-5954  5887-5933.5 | 1.3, 11.7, 11.7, 12.3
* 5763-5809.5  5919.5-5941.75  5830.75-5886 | 0.7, 12.1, 12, 12.1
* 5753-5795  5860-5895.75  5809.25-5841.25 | -1.7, 12.1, 12.6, 11.9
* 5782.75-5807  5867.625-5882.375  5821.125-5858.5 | 0.8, 12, 12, 12.3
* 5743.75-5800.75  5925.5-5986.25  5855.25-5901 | 0.9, 12.2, 11.9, 12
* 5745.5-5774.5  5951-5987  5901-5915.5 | 0.1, 12.1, 11.9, 11.9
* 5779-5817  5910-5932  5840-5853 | 0.2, 12.2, 11.9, 11.9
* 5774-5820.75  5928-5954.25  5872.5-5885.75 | 0.3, 12.4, 11.9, 12.1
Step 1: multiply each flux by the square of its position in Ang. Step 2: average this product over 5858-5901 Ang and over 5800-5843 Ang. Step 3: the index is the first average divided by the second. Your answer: 0.97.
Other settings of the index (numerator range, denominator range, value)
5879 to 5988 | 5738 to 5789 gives 1.04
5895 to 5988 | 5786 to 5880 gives 1.01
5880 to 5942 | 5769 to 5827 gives 0.98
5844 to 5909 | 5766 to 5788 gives 1.01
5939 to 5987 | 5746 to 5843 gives 1.04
